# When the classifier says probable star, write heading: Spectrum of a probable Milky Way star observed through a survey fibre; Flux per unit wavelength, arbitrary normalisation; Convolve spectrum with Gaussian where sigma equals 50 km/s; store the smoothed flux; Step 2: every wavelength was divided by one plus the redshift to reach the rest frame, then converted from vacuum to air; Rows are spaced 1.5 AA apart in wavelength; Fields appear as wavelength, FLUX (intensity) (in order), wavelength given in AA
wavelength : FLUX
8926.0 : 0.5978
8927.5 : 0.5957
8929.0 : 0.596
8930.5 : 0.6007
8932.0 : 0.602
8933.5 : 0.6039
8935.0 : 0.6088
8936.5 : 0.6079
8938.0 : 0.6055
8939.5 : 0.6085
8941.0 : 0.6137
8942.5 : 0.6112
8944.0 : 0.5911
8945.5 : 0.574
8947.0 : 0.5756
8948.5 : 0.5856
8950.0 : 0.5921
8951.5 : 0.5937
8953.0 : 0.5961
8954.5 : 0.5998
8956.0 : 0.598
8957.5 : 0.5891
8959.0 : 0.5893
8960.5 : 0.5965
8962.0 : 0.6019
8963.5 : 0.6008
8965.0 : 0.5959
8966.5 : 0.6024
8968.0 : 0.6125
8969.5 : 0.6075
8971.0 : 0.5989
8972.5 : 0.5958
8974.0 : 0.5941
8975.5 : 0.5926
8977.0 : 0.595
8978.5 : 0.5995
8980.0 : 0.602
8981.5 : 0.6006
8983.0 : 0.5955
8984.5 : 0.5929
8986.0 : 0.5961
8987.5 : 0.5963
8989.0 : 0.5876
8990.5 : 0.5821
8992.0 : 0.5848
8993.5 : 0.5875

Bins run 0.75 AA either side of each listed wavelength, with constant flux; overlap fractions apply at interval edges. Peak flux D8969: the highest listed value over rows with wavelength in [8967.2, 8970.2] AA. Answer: 0.6125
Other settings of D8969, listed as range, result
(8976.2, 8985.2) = 0.602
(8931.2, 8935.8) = 0.6088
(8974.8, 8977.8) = 0.595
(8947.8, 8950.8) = 0.5921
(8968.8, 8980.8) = 0.6075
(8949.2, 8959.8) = 0.5998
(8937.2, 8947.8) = 0.6137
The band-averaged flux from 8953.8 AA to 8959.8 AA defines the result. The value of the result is 0.594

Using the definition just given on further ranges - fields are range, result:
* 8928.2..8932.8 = 0.6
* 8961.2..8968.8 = 0.603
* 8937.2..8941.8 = 0.609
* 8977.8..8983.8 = 0.599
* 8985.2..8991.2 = 0.591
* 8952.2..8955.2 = 0.598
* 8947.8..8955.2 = 0.593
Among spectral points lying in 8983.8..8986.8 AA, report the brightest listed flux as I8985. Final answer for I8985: 0.5961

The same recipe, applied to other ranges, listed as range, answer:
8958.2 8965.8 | 0.6019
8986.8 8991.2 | 0.5963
